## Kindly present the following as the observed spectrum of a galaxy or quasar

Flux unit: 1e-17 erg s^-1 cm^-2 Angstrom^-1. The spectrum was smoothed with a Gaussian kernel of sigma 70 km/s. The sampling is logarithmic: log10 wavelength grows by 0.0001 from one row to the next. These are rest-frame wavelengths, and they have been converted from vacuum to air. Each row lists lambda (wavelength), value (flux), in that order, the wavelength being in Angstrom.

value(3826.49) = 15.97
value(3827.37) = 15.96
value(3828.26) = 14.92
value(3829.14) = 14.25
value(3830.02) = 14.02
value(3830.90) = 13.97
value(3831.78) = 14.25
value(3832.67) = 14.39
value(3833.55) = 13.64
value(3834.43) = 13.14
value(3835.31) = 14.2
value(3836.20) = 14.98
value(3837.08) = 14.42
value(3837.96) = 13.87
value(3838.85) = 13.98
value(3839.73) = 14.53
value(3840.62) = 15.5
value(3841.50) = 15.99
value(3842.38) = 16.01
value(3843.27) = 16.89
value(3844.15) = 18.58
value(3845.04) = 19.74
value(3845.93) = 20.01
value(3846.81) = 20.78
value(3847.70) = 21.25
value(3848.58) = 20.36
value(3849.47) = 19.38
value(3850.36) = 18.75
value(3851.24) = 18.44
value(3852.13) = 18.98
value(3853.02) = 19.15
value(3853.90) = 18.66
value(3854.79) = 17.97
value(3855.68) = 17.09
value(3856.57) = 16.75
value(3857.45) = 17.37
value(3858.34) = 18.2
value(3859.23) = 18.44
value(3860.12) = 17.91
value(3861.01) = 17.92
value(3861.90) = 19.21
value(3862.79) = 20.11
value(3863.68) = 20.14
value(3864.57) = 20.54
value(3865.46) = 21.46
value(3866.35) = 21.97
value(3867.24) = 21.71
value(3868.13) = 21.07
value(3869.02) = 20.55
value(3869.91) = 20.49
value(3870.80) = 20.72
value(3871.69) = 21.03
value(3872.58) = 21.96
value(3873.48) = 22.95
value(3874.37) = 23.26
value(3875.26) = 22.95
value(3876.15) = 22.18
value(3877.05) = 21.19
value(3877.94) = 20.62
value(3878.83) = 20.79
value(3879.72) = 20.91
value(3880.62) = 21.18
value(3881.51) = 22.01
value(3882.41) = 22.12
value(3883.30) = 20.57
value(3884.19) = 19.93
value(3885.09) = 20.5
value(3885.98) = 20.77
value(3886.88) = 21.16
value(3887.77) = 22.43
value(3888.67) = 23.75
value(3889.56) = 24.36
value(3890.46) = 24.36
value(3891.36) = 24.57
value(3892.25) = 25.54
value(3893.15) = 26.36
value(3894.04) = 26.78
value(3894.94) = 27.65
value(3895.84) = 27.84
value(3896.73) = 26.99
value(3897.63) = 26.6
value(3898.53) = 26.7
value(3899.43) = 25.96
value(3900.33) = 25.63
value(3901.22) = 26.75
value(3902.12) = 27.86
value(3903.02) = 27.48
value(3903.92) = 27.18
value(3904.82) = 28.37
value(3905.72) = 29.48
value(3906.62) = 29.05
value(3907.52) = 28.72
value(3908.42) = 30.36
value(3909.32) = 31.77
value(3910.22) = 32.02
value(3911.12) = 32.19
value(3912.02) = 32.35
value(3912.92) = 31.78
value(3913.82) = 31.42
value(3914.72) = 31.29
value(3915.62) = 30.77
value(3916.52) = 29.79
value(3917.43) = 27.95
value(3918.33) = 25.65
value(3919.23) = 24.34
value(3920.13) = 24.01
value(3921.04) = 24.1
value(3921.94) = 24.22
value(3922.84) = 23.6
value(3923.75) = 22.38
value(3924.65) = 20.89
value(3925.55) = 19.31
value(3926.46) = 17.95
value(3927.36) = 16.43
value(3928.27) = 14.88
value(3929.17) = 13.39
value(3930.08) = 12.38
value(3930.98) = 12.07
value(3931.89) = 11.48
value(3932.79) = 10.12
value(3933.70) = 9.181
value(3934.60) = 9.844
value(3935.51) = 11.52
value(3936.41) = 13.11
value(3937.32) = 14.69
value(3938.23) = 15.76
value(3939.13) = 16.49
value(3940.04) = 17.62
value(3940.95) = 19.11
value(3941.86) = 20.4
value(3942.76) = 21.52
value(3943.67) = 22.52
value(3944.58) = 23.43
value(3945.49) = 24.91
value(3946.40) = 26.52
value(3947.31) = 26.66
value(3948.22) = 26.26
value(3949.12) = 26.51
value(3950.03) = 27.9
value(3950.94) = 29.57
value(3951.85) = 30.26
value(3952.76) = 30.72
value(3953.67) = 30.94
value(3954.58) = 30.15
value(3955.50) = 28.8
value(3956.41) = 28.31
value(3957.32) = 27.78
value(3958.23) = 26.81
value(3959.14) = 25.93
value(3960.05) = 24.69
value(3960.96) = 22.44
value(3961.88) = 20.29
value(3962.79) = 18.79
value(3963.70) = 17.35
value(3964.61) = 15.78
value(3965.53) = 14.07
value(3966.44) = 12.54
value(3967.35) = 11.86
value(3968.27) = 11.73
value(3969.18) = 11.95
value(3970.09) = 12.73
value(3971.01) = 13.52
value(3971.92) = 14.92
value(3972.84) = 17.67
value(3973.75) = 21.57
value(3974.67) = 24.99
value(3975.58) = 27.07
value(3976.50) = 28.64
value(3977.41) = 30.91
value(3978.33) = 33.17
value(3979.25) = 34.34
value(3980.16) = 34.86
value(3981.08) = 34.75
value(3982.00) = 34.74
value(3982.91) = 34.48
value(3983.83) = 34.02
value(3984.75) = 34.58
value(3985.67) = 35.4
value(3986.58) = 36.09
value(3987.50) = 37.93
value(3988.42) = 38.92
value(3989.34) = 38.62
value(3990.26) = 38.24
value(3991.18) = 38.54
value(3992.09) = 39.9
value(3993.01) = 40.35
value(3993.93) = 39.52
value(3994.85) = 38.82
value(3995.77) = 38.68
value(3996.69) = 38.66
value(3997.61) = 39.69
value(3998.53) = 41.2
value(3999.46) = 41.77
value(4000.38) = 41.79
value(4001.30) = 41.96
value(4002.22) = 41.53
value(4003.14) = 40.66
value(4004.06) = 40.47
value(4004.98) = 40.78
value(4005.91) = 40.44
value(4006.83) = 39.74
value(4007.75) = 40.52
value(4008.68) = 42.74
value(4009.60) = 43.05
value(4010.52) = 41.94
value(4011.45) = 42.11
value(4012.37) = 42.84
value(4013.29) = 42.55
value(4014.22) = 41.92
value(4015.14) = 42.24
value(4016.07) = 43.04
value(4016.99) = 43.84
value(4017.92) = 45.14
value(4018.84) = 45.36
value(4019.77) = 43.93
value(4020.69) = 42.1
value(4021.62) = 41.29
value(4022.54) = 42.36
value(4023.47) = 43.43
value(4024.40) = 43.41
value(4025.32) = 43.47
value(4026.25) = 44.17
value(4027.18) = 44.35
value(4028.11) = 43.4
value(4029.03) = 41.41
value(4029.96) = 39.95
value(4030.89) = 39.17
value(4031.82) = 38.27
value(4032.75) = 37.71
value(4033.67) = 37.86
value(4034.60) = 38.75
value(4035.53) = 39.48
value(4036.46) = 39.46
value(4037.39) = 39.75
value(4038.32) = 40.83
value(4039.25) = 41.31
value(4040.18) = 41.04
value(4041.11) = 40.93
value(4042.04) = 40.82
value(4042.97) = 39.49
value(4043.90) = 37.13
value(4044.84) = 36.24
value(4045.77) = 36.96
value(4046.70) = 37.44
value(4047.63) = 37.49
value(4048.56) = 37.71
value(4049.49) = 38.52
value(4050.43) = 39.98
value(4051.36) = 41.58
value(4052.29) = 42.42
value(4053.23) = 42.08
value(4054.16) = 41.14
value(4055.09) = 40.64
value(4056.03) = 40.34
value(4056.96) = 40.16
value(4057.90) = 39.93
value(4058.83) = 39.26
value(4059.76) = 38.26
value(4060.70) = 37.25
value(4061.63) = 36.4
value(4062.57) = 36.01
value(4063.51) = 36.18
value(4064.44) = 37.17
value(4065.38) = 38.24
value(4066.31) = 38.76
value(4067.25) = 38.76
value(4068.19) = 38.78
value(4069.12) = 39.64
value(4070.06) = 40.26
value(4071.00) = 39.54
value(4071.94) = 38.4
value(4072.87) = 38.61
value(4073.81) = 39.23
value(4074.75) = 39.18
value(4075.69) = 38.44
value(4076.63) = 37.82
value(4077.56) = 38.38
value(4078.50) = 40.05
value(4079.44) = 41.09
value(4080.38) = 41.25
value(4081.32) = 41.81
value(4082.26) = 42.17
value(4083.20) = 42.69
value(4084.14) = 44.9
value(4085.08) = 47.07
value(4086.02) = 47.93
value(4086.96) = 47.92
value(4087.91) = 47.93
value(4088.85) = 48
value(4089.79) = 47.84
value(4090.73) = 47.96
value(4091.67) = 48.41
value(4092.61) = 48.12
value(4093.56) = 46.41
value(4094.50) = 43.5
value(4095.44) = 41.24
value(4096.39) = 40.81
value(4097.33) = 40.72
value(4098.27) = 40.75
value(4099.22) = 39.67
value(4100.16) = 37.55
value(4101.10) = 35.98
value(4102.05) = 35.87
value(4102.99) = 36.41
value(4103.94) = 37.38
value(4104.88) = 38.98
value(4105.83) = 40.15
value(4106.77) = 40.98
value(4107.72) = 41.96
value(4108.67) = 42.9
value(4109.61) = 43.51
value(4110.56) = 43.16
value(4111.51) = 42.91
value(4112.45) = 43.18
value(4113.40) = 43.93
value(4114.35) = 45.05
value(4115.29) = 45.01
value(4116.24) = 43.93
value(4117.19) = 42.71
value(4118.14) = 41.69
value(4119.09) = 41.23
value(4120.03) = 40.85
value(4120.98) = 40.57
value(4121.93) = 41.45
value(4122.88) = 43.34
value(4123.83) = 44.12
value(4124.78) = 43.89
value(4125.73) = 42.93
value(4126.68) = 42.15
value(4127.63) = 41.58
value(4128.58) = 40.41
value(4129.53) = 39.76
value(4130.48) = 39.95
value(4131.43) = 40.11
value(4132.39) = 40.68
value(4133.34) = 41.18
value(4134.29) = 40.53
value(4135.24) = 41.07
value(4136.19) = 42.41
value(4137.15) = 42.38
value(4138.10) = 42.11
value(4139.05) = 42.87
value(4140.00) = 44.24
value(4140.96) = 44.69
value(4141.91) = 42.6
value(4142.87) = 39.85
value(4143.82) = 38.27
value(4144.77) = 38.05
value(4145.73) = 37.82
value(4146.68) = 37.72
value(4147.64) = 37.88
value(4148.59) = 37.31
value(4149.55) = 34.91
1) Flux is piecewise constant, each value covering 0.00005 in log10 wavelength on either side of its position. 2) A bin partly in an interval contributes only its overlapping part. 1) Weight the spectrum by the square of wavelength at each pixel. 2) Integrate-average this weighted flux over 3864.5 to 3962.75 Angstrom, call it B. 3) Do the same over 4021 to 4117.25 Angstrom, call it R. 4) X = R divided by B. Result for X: 1.9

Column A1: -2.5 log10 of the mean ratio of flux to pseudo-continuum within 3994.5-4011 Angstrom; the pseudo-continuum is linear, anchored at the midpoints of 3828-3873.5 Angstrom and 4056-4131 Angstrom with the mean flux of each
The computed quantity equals -0.243 mag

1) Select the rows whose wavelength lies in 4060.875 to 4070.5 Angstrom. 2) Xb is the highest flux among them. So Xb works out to 40.26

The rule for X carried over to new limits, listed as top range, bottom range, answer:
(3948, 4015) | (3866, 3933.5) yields 1.40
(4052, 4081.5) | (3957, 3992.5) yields 1.55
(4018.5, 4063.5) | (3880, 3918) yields 1.62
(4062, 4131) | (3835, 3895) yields 2.33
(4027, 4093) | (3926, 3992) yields 1.81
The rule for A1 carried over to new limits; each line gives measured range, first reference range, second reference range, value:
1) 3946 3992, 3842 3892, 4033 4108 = 0.14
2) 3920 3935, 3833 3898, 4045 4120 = 0.48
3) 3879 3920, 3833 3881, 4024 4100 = -0.13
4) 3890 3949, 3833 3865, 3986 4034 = 0.17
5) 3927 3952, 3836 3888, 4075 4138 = 0.40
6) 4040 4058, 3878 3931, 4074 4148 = -0.08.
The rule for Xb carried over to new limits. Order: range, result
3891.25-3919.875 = 32.35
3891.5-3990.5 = 38.92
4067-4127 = 48.41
